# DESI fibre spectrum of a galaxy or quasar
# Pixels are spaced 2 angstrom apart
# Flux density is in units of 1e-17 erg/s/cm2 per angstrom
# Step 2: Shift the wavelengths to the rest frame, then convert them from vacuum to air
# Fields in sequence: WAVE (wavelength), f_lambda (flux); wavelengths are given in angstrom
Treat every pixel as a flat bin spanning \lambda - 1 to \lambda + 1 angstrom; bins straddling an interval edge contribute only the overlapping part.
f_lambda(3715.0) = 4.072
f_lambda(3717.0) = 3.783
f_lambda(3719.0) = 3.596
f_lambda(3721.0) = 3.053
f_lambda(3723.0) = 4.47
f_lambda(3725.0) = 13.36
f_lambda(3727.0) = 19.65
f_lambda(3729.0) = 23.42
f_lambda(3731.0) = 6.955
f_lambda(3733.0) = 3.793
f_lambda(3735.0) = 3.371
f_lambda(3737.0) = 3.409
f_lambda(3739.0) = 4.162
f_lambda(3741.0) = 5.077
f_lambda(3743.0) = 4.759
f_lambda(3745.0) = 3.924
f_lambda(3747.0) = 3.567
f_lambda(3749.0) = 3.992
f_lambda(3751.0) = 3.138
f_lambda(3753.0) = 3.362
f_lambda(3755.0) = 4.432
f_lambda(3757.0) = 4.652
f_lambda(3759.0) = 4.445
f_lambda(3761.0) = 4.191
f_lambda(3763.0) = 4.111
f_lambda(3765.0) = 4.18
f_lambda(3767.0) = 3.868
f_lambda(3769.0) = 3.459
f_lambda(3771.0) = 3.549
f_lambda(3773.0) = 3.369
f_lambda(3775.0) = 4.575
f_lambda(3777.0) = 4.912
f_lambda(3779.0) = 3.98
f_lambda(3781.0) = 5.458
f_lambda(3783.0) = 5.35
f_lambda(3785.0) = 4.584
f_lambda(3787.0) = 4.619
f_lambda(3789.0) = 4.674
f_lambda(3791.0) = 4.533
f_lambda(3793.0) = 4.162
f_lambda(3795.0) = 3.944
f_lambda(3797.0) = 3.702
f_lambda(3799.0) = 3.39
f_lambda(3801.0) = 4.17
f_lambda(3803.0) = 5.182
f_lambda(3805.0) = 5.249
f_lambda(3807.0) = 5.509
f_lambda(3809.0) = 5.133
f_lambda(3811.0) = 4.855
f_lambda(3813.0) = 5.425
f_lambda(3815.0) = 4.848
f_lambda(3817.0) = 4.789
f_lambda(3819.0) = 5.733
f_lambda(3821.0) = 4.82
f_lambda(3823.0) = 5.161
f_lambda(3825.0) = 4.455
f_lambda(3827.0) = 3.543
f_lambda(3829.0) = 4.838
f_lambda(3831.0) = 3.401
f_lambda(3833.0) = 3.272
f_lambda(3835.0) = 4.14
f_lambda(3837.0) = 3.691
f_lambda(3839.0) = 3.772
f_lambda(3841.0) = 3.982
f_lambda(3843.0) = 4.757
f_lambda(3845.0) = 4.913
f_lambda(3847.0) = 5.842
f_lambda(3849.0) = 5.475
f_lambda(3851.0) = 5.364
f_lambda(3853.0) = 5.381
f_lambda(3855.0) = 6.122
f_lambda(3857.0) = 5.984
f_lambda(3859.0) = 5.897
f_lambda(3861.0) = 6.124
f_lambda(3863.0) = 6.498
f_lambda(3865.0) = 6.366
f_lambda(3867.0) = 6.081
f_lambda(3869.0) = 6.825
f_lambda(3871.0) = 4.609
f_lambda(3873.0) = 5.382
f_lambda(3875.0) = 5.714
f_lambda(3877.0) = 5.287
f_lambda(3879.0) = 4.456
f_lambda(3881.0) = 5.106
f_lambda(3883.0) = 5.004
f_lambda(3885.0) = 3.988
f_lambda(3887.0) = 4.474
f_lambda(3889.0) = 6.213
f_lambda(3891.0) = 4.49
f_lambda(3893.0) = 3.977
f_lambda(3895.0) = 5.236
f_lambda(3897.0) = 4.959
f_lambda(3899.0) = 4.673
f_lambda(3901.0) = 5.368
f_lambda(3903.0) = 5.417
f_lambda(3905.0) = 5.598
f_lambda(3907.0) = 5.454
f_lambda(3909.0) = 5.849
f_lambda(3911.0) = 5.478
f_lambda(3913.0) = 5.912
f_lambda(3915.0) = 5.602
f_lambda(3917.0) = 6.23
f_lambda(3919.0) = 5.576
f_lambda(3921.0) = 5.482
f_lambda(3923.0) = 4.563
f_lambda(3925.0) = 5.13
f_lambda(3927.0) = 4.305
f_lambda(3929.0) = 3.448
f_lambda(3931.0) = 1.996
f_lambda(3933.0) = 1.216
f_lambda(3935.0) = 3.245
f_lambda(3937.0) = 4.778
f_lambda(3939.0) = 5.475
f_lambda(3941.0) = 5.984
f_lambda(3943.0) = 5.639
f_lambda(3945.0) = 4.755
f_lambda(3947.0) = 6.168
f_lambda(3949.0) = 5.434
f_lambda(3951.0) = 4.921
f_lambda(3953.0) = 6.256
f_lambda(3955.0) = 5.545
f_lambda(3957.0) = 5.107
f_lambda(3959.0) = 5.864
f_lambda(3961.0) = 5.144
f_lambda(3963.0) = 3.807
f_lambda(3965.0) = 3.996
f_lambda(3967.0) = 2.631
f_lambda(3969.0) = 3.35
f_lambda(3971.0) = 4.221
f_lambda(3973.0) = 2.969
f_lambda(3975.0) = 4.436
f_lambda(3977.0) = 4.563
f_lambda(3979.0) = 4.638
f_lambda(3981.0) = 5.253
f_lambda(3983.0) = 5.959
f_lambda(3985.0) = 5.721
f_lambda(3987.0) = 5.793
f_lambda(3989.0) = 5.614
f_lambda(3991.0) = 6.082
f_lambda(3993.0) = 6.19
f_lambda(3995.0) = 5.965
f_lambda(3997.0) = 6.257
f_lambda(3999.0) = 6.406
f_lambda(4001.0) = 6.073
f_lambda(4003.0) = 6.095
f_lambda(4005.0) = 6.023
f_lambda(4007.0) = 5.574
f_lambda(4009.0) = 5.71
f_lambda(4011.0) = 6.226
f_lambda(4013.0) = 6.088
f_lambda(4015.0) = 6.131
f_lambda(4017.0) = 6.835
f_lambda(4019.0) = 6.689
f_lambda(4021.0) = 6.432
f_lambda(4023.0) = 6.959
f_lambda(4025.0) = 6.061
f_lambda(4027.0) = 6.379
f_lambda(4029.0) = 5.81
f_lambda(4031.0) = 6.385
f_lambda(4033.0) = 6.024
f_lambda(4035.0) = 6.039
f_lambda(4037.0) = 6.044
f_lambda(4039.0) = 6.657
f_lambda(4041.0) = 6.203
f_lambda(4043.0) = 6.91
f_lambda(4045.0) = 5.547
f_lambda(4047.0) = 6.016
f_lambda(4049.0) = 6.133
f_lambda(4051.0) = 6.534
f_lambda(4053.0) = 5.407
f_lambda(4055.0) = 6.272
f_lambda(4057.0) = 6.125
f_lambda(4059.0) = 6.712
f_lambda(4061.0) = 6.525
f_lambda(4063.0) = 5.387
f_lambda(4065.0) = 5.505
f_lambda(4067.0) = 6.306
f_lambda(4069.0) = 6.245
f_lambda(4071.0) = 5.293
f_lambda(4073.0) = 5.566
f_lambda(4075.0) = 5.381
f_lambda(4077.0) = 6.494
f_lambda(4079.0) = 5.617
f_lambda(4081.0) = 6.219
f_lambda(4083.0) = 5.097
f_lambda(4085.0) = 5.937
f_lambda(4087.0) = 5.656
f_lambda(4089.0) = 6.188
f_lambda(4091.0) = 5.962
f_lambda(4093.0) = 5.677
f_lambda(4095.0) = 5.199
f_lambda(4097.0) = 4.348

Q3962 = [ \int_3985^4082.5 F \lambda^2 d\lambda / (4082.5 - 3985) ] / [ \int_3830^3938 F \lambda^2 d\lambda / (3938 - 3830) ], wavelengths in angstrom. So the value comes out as 1.3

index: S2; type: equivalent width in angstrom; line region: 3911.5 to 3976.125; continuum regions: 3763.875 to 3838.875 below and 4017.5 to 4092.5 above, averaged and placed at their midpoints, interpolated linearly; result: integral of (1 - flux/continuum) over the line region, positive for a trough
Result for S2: 8.2 angstrom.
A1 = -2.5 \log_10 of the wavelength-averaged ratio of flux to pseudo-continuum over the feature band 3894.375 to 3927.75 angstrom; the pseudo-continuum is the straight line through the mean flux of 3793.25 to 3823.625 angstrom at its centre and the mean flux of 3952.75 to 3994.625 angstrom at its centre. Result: -0.106 mag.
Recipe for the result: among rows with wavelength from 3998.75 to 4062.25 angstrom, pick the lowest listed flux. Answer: 5.407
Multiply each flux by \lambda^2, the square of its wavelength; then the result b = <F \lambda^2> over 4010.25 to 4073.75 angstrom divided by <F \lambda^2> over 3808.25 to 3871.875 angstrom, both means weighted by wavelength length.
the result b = 1.3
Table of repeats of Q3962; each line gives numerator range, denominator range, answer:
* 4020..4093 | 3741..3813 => 1.61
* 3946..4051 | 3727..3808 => 1.29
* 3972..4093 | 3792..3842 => 1.49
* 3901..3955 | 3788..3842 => 1.19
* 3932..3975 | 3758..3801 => 1.18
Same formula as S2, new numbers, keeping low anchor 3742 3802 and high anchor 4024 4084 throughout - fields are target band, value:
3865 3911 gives -2.7 angstrom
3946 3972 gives 2.8 angstrom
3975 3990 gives 0.7 angstrom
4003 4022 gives -1.4 angstrom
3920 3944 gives 4.4 angstrom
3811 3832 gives -1.0 angstrom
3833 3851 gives 0.4 angstrom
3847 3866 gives -4.7 angstrom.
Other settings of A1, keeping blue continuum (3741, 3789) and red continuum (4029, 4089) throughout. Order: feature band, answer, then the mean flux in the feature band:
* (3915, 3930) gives 0.04 mag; 5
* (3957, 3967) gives 0.19 mag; 4.54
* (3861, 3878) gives -0.20 mag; 5.86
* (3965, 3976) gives 0.47 mag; 3.56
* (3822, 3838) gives 0.14 mag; 4.06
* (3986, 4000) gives -0.08 mag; 6.04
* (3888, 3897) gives 0.00 mag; 4.98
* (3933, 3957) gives 0.04 mag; 5.11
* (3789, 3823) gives -0.06 mag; 4.73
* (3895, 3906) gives -0.03 mag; 5.21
